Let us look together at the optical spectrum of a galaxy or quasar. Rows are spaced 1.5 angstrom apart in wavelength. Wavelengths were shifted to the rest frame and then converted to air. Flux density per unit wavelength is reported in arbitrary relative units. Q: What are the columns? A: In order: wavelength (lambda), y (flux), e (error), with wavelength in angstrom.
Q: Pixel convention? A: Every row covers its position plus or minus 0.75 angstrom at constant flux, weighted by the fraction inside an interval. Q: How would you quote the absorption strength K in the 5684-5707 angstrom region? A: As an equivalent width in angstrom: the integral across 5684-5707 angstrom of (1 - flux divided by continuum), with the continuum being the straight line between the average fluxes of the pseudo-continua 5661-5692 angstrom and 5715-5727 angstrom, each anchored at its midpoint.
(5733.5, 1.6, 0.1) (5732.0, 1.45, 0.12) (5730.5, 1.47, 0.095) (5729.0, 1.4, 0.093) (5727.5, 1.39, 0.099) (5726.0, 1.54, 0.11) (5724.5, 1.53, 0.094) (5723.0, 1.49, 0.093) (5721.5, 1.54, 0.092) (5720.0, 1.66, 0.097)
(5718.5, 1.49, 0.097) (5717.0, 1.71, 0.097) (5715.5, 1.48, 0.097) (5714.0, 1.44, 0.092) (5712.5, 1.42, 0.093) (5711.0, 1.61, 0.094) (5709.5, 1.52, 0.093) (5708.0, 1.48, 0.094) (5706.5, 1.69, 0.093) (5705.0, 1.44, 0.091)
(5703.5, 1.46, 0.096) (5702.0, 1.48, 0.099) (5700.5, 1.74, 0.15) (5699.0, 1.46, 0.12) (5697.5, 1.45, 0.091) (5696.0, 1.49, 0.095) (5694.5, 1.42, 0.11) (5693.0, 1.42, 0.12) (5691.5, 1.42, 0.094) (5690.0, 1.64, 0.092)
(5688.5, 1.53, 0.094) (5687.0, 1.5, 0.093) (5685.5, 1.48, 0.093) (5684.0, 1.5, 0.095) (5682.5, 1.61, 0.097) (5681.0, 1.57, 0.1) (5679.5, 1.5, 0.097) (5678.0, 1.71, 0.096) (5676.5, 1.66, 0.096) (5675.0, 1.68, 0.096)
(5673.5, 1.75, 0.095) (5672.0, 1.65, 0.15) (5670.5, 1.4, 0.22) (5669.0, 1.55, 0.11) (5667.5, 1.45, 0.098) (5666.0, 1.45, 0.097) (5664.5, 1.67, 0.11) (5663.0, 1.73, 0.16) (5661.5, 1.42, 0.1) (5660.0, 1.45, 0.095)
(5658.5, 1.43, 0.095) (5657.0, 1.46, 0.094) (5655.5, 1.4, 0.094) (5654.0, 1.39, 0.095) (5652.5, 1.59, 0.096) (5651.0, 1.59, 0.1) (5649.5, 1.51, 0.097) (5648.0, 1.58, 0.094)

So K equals 0.8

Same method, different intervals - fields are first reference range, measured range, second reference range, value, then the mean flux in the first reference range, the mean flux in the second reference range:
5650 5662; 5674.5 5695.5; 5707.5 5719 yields -0.69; 1.47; 1.52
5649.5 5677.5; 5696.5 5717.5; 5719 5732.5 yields -0.20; 1.54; 1.5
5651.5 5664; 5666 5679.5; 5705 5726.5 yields -0.80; 1.49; 1.54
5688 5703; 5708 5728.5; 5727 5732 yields -0.98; 1.5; 1.43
